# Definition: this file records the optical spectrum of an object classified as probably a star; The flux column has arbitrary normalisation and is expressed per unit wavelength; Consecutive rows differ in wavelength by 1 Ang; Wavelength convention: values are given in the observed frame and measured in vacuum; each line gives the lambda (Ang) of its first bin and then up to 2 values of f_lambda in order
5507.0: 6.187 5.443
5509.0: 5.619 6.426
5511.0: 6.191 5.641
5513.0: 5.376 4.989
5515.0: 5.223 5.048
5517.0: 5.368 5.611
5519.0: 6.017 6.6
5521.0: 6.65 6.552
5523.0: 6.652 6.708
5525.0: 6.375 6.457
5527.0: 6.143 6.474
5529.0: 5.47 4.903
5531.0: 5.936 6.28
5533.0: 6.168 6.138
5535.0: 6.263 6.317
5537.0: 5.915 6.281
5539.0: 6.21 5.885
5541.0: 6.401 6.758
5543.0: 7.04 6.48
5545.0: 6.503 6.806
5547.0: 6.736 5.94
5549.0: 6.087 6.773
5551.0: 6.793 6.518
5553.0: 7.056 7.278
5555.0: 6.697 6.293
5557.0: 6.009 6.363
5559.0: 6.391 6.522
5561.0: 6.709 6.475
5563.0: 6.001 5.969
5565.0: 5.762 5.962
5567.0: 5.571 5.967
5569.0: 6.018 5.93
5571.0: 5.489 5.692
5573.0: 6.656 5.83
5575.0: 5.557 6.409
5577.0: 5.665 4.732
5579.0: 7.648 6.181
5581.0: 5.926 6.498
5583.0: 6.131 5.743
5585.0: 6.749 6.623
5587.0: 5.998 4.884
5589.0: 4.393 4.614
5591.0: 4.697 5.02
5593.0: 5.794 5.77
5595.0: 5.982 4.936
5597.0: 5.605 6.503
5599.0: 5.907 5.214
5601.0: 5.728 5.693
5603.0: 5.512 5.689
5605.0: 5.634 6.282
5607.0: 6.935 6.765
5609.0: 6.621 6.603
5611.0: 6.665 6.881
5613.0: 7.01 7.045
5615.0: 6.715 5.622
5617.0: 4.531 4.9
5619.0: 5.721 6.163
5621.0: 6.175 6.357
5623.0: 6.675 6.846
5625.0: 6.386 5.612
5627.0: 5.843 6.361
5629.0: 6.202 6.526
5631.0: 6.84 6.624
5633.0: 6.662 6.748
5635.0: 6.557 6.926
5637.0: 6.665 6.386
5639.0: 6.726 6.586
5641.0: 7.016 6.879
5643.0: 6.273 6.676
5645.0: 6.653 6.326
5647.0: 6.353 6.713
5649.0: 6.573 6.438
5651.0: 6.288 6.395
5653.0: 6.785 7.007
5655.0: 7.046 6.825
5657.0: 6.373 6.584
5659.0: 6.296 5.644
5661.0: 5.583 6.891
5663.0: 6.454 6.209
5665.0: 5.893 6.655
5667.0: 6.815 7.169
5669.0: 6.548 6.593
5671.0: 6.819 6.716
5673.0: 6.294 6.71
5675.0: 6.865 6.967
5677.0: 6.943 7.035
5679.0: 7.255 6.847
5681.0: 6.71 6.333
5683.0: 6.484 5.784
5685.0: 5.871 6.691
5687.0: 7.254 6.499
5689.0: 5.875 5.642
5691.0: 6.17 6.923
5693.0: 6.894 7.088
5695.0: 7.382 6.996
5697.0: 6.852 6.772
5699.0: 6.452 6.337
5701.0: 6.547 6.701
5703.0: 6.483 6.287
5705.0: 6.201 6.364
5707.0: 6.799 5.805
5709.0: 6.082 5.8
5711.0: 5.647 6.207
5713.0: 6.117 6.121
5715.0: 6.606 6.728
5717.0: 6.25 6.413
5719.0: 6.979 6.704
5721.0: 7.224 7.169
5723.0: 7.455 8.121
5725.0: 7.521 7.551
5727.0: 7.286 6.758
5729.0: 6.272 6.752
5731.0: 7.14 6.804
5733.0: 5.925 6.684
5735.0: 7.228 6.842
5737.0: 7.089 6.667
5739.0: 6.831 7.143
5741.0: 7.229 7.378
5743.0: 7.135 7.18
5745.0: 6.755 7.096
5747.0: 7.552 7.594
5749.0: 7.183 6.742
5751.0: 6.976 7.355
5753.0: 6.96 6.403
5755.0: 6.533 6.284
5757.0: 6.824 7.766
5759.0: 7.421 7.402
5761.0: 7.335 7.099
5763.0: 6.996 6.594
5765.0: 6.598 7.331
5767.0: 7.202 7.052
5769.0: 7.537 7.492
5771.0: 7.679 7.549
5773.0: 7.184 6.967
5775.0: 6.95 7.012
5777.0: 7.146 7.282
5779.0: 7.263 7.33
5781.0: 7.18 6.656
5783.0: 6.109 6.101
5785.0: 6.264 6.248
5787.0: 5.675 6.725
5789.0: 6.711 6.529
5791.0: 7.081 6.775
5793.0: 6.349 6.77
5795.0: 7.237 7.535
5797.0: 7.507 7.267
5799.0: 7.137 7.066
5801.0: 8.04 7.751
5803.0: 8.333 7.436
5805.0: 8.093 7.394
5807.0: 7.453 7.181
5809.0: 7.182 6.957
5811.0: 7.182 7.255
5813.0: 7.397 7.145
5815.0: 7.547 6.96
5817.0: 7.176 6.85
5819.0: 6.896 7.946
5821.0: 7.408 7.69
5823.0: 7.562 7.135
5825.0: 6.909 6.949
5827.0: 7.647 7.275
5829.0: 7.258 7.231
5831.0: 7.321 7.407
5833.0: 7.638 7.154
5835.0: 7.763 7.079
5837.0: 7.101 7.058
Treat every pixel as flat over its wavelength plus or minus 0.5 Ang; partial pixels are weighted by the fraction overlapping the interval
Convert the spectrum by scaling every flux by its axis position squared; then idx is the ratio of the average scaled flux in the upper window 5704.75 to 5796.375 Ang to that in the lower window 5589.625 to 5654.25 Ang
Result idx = 1.15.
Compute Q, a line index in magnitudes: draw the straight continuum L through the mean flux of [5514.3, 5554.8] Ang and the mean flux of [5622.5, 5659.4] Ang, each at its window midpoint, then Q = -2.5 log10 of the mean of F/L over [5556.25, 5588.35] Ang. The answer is 0.05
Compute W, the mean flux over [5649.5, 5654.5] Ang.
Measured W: 6.58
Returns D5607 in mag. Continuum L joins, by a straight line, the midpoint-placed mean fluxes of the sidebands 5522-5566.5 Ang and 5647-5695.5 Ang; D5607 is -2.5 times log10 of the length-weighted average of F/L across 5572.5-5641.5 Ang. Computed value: 0.06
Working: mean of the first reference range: 6.34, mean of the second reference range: 6.58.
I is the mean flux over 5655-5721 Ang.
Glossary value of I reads 6.51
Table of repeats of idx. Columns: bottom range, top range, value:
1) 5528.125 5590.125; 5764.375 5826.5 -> 1.26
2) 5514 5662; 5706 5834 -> 1.21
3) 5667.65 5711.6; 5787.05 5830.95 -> 1.15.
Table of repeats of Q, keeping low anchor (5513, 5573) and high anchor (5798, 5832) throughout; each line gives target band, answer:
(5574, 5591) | 0.10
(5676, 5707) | 0.04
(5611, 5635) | 0.04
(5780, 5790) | 0.12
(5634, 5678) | 0.01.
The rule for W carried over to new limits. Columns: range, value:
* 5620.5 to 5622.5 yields 6.27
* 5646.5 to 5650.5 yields 6.52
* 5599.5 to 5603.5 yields 5.54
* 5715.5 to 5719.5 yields 6.59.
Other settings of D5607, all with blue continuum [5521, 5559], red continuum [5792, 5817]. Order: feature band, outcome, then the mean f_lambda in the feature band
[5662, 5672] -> 0.038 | 6.6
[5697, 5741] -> 0.054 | 6.68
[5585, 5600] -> 0.189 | 5.51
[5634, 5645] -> 0.010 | 6.67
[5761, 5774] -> 0.001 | 7.19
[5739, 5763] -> 0.006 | 7.09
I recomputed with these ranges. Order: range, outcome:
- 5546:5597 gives 6.03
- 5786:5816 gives 7.18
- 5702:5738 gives 6.67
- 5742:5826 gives 7.12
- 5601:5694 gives 6.46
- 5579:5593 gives 5.73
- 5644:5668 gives 6.49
